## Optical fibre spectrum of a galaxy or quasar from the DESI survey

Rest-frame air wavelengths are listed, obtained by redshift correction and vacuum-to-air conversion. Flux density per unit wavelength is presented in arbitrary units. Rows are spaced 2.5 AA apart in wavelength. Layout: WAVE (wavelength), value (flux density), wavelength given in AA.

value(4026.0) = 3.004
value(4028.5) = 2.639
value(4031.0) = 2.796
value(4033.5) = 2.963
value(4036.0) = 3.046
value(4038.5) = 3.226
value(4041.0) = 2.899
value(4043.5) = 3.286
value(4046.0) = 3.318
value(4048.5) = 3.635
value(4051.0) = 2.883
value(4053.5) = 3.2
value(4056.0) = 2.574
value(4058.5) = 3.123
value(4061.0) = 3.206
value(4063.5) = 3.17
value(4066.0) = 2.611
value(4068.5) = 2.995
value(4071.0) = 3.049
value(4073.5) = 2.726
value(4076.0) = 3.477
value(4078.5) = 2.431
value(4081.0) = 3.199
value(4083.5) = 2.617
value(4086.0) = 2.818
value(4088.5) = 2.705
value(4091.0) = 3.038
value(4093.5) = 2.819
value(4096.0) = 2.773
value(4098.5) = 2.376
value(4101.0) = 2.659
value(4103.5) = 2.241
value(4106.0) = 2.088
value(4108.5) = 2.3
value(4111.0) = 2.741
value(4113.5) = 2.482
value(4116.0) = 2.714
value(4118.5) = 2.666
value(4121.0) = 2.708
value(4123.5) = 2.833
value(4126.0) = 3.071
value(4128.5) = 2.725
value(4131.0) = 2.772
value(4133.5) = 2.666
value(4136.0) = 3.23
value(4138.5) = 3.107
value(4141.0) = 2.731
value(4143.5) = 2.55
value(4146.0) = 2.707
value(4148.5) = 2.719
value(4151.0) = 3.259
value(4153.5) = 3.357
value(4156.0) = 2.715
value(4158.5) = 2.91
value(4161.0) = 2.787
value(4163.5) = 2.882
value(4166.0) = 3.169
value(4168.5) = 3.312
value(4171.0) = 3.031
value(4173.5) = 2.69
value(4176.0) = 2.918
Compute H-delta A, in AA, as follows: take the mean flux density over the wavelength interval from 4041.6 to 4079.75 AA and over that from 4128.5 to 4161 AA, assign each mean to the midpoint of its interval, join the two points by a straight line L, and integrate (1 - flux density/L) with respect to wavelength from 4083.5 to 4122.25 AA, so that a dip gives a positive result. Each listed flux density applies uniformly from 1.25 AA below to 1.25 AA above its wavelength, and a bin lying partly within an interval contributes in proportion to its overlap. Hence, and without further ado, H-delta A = 4.6 AA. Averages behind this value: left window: 3.04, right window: 2.88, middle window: 2.61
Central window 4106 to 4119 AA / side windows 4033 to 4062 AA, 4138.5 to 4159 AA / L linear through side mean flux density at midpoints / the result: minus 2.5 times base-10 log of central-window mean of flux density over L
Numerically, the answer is 0.17 mag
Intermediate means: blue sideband 3.12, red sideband 2.88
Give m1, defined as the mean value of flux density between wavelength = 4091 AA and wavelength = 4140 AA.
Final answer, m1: 2.69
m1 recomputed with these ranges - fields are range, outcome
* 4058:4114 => 2.77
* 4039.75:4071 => 3.07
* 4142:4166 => 2.89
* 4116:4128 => 2.8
